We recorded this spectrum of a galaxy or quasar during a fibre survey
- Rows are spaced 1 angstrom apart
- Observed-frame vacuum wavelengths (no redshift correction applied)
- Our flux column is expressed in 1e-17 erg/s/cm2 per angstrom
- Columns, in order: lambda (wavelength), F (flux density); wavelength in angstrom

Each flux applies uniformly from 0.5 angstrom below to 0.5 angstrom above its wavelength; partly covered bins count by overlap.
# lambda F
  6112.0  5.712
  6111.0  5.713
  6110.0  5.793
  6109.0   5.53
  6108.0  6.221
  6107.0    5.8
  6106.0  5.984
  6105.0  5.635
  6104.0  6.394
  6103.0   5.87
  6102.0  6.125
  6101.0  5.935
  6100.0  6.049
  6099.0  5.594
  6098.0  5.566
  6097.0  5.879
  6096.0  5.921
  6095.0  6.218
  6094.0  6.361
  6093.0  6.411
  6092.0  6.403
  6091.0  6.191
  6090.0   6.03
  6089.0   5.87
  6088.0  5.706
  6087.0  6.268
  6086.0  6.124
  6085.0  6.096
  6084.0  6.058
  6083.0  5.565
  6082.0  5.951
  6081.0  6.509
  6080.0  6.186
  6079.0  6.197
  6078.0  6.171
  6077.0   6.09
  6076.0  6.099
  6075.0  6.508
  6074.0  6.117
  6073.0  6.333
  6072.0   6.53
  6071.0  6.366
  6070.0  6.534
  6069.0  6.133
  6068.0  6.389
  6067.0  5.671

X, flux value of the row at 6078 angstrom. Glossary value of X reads 6.171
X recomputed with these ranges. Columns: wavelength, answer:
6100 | 6.049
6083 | 5.565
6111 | 5.713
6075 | 6.508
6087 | 6.268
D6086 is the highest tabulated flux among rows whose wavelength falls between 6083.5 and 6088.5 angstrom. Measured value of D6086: 6.268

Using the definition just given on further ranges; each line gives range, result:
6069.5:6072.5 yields 6.534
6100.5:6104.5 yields 6.394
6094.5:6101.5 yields 6.218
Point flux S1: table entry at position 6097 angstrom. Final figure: 5.879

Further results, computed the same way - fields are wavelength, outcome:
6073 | 6.333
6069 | 6.133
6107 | 5.8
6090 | 6.03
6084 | 6.058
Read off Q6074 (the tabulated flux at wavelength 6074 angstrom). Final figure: 6.117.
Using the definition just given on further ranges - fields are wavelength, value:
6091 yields 6.191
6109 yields 5.53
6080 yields 6.186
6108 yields 6.221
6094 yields 6.361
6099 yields 5.594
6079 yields 6.197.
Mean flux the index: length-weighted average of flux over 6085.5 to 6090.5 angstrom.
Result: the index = 6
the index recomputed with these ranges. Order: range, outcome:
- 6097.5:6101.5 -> 5.79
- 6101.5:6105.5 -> 6.01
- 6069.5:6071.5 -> 6.45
